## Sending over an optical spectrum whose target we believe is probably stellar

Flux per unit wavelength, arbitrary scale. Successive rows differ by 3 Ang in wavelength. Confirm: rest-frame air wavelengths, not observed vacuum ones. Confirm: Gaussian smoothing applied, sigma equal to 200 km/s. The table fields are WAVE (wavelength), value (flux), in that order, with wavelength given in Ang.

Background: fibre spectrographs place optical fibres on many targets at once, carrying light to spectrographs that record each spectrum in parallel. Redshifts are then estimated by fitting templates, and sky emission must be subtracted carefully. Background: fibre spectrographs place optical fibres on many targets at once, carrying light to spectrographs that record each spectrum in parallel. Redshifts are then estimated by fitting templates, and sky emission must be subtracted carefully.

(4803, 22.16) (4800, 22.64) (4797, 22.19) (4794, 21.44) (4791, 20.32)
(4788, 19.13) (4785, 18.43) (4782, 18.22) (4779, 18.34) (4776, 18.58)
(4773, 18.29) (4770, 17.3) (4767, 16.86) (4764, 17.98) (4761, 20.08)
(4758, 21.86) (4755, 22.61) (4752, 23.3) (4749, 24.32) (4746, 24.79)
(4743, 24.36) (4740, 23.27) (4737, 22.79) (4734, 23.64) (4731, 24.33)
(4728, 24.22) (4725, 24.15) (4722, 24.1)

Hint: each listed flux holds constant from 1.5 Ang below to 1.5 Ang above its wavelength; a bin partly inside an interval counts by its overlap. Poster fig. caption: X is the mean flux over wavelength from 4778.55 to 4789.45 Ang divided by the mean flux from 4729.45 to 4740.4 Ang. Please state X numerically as 0.79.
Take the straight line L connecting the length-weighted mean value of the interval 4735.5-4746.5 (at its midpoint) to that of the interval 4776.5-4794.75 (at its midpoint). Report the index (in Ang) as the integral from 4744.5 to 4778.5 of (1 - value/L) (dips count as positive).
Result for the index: 1.92 Ang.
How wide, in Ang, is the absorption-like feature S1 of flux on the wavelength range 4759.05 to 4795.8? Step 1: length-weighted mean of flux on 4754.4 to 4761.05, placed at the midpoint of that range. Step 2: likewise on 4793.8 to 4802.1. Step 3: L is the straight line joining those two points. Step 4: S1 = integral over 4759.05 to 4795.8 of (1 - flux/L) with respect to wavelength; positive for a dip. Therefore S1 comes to 5.2 Ang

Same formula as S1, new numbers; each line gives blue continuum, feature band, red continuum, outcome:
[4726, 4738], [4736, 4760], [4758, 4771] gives -2.48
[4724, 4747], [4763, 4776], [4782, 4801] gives 2.44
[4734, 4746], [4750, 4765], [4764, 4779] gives -0.67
